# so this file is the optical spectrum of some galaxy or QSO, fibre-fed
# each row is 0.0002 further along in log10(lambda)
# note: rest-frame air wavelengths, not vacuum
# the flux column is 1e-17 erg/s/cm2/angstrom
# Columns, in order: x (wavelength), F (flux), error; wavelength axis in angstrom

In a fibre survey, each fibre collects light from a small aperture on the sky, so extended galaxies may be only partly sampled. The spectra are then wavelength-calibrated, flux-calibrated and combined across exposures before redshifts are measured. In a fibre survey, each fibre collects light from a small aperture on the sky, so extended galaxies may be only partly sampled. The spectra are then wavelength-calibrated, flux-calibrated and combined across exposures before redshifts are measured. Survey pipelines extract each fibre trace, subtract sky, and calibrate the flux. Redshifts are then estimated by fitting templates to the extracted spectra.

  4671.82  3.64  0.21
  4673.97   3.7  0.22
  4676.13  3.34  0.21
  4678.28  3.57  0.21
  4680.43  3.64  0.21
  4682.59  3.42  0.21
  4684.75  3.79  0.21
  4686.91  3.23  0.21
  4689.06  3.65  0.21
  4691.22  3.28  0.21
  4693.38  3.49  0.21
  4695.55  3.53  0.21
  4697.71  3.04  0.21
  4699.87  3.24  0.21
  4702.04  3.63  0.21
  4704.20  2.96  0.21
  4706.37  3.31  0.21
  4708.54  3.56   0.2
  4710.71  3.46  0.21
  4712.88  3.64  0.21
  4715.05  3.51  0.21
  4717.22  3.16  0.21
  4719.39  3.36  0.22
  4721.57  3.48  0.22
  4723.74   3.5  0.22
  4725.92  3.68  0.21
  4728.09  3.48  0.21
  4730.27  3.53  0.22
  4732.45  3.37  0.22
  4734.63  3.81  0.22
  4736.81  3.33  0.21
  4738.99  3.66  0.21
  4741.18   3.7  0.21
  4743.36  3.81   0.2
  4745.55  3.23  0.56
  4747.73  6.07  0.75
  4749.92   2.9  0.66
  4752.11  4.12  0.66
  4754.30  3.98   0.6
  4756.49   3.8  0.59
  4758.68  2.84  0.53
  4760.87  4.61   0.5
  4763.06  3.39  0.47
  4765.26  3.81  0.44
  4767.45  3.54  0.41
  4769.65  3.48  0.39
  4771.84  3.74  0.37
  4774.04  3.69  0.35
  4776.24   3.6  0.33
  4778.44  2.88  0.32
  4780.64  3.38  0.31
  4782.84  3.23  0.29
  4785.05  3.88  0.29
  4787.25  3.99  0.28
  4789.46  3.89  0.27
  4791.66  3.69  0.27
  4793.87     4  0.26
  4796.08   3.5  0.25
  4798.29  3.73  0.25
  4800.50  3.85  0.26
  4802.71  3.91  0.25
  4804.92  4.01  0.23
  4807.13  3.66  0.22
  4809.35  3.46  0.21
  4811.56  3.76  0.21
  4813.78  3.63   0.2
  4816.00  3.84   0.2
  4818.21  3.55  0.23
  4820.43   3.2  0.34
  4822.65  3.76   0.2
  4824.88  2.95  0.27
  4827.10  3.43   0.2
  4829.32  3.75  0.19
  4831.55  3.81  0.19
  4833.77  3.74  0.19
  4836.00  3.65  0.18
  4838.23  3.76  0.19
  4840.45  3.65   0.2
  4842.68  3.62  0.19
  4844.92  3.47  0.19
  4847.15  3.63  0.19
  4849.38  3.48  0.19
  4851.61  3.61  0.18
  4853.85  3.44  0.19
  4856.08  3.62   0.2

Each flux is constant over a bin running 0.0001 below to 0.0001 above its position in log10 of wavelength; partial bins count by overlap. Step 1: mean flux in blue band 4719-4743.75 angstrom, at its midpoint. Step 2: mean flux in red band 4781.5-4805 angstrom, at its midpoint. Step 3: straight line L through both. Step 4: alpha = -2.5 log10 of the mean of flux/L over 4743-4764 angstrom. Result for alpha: -0.071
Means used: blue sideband 3.56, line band 3.88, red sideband 3.78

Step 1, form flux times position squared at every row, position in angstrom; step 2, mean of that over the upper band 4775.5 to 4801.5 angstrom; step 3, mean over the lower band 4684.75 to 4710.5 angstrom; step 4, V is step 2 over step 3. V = 1.12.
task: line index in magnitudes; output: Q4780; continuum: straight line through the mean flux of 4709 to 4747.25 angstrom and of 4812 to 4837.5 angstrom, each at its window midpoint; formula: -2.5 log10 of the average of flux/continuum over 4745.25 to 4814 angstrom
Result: -0.05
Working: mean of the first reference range 3.55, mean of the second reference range 3.58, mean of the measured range 3.73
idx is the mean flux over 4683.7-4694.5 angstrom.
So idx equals 3.49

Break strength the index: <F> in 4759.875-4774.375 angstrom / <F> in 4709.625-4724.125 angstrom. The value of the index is 1.09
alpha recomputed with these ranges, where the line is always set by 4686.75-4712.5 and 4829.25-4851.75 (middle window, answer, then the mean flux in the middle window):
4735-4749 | -0.14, 3.95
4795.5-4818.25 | -0.04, 3.73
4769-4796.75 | -0.02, 3.62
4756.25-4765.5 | -0.05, 3.67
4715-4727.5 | -0.01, 3.45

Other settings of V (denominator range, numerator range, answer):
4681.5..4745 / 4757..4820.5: 1.09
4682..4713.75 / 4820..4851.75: 1.11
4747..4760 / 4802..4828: 0.94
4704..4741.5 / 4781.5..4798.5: 1.10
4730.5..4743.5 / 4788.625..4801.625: 1.08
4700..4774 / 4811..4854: 1.03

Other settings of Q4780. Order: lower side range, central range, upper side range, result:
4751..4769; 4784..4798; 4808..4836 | -0.04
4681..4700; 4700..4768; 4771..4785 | -0.06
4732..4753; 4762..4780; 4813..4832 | 0.06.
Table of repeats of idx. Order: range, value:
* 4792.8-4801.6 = 3.77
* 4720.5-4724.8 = 3.49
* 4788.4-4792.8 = 3.79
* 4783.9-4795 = 3.88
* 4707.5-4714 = 3.55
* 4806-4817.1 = 3.67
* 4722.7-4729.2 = 3.55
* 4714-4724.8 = 3.4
